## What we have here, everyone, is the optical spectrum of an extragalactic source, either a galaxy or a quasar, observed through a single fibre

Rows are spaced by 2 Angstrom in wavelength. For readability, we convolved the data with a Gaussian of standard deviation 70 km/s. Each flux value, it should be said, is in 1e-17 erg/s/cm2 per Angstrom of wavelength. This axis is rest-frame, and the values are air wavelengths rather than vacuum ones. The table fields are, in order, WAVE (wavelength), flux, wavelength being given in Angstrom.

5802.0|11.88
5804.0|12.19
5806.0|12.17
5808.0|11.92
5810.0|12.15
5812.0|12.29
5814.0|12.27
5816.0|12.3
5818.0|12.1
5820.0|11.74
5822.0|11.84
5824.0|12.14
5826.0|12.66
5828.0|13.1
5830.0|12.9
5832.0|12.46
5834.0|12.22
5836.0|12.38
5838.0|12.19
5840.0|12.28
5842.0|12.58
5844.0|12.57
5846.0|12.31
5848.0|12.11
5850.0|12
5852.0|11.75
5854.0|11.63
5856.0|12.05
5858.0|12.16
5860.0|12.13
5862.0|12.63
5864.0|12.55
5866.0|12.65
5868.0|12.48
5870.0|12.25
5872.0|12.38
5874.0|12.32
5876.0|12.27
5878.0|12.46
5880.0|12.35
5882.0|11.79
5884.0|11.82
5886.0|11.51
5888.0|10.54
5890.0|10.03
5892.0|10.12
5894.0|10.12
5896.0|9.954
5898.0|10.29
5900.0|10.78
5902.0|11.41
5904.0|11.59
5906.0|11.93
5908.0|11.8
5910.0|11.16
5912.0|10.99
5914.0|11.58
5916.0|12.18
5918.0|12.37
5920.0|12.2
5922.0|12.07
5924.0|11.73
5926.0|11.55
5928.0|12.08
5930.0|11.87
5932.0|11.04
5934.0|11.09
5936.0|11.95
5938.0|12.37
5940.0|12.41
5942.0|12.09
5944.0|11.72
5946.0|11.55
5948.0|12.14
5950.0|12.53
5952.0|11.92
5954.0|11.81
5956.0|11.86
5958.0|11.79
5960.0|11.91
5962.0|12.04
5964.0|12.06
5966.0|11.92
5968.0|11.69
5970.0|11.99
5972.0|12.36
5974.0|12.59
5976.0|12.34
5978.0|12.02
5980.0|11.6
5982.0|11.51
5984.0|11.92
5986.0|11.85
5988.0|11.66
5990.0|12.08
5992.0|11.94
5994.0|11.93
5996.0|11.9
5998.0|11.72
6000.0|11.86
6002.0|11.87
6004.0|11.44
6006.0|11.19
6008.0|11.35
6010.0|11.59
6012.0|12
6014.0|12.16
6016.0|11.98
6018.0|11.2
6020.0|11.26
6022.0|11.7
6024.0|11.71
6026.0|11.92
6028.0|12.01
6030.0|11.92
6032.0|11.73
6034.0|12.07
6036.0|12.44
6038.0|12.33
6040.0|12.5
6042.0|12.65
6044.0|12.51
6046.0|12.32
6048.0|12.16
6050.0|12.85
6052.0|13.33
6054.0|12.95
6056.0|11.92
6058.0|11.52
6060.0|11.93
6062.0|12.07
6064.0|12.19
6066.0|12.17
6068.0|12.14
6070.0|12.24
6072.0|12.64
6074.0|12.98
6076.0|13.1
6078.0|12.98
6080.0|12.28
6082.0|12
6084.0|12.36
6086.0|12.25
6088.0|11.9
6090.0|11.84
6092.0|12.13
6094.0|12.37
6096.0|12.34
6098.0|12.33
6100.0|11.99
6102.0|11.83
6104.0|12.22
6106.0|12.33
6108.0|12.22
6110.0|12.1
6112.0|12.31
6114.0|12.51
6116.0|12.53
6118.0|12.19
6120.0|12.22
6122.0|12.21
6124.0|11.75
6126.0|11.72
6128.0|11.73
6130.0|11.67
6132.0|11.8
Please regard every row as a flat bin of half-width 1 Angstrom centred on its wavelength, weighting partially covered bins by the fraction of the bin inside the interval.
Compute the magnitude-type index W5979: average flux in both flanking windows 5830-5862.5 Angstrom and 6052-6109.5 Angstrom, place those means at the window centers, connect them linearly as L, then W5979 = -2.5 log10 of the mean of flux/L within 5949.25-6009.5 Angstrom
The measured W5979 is 0.03 mag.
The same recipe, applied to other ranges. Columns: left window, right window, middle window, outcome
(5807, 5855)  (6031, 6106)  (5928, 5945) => 0.040 mag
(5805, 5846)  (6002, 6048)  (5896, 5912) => 0.091 mag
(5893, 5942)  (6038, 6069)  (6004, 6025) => 0.046 mag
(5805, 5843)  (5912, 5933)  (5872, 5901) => 0.074 mag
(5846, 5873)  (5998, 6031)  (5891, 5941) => 0.052 mag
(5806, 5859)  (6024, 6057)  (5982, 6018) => 0.049 mag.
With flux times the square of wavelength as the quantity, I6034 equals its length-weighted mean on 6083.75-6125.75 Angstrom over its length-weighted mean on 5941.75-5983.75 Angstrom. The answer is 1.1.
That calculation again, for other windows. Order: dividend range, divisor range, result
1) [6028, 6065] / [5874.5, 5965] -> 1.10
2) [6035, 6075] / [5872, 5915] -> 1.16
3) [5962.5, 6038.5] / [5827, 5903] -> 1.05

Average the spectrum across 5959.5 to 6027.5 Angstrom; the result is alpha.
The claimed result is 11.8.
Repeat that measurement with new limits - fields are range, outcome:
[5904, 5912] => 11.5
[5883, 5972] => 11.6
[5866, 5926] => 11.6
